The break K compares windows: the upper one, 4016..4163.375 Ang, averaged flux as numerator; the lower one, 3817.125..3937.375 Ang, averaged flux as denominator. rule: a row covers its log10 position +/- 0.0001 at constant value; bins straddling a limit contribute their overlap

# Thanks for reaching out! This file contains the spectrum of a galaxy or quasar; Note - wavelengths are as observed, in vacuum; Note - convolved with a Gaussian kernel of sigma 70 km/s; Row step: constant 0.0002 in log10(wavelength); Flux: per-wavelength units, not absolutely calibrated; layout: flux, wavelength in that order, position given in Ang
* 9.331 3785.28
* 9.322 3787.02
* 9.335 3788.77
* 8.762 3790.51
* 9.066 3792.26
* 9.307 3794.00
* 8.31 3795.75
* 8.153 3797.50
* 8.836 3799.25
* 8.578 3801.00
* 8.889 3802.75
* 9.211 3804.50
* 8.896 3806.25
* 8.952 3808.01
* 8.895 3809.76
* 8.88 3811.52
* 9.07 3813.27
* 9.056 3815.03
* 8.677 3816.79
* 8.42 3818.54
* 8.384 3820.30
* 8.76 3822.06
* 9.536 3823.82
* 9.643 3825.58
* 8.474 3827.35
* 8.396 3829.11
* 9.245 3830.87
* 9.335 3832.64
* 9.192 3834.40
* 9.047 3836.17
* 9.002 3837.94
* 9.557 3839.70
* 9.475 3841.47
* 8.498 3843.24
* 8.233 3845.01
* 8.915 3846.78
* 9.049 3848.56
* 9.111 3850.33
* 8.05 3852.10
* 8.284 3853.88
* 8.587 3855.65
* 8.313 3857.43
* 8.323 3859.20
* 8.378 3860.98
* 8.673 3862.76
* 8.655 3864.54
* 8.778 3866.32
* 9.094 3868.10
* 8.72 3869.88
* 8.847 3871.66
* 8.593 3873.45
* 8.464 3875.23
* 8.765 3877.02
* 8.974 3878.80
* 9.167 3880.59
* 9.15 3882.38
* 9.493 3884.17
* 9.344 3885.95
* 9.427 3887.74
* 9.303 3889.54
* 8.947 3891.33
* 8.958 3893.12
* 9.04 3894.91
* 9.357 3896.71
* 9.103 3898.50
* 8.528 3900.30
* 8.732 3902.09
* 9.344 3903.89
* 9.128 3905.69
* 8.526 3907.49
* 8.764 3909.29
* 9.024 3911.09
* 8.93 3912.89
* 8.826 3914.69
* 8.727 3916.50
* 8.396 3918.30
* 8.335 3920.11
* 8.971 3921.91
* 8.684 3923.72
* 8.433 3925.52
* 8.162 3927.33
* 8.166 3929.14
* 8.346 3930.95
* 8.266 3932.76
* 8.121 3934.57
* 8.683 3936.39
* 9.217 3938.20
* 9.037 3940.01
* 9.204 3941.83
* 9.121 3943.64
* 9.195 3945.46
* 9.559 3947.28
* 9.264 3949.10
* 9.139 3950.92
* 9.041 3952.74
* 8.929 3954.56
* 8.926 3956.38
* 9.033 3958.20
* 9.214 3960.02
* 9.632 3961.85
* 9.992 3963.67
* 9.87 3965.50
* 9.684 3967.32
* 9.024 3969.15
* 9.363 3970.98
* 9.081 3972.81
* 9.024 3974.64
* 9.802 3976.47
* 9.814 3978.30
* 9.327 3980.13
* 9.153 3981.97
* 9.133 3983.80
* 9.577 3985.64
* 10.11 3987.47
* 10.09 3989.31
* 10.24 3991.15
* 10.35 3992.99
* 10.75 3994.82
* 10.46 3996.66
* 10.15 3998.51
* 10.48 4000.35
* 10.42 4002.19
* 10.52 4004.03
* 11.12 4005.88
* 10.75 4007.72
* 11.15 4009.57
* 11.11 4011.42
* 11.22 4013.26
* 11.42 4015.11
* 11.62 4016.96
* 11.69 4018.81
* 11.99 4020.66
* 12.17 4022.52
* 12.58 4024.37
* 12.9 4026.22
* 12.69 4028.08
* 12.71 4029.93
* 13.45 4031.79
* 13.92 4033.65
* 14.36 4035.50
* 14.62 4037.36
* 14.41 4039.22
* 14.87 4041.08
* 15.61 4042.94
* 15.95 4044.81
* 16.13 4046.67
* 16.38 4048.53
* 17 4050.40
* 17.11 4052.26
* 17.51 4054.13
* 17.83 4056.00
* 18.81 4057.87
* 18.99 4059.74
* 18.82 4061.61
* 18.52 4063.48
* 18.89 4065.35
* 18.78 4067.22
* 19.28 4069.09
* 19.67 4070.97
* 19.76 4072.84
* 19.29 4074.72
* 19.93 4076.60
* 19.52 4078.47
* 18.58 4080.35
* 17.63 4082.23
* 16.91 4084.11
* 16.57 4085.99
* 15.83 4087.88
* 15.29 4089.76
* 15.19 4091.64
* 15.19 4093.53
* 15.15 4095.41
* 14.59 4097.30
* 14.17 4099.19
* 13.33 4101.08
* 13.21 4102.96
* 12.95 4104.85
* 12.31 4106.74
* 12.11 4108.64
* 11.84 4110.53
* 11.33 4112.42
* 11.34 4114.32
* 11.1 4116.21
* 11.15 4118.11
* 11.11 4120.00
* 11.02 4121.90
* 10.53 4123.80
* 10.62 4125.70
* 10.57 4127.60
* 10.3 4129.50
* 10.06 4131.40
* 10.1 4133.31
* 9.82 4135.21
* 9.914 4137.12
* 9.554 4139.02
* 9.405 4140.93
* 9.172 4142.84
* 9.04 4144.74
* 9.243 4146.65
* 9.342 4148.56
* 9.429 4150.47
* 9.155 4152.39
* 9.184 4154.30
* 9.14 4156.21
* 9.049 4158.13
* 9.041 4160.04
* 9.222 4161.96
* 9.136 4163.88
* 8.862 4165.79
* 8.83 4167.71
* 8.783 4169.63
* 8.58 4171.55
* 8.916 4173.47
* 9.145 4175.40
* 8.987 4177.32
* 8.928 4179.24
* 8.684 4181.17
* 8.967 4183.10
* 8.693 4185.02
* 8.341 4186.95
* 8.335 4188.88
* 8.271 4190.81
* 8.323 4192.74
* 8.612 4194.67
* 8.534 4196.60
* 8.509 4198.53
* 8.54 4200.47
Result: 1.5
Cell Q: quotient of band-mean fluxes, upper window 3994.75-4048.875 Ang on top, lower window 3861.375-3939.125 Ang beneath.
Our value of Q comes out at 1.43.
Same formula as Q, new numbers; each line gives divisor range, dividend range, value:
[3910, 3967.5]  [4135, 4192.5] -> 1.01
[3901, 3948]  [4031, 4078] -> 1.97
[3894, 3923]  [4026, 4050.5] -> 1.65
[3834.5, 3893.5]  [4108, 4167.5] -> 1.13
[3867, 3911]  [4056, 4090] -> 2.05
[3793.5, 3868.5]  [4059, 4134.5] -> 1.67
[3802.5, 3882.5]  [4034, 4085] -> 1.99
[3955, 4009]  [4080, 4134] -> 1.33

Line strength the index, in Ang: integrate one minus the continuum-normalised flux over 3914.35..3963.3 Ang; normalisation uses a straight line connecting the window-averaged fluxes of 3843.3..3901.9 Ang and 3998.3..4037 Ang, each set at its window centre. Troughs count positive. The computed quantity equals 6.61 Ang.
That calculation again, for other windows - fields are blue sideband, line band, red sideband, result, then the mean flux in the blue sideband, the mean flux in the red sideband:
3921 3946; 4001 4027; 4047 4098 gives 4.56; 8.68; 17.7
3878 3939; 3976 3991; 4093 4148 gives 0.11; 8.84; 11.3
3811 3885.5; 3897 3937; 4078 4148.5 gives 4.61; 8.84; 12.5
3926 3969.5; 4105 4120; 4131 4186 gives -4.09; 9.03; 9.17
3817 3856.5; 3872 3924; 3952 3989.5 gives 1.05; 8.87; 9.41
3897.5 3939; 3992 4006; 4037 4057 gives 3.02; 8.67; 16.2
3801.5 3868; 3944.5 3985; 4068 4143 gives 6.63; 8.83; 13.7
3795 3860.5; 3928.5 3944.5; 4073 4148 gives 2.65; 8.82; 13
